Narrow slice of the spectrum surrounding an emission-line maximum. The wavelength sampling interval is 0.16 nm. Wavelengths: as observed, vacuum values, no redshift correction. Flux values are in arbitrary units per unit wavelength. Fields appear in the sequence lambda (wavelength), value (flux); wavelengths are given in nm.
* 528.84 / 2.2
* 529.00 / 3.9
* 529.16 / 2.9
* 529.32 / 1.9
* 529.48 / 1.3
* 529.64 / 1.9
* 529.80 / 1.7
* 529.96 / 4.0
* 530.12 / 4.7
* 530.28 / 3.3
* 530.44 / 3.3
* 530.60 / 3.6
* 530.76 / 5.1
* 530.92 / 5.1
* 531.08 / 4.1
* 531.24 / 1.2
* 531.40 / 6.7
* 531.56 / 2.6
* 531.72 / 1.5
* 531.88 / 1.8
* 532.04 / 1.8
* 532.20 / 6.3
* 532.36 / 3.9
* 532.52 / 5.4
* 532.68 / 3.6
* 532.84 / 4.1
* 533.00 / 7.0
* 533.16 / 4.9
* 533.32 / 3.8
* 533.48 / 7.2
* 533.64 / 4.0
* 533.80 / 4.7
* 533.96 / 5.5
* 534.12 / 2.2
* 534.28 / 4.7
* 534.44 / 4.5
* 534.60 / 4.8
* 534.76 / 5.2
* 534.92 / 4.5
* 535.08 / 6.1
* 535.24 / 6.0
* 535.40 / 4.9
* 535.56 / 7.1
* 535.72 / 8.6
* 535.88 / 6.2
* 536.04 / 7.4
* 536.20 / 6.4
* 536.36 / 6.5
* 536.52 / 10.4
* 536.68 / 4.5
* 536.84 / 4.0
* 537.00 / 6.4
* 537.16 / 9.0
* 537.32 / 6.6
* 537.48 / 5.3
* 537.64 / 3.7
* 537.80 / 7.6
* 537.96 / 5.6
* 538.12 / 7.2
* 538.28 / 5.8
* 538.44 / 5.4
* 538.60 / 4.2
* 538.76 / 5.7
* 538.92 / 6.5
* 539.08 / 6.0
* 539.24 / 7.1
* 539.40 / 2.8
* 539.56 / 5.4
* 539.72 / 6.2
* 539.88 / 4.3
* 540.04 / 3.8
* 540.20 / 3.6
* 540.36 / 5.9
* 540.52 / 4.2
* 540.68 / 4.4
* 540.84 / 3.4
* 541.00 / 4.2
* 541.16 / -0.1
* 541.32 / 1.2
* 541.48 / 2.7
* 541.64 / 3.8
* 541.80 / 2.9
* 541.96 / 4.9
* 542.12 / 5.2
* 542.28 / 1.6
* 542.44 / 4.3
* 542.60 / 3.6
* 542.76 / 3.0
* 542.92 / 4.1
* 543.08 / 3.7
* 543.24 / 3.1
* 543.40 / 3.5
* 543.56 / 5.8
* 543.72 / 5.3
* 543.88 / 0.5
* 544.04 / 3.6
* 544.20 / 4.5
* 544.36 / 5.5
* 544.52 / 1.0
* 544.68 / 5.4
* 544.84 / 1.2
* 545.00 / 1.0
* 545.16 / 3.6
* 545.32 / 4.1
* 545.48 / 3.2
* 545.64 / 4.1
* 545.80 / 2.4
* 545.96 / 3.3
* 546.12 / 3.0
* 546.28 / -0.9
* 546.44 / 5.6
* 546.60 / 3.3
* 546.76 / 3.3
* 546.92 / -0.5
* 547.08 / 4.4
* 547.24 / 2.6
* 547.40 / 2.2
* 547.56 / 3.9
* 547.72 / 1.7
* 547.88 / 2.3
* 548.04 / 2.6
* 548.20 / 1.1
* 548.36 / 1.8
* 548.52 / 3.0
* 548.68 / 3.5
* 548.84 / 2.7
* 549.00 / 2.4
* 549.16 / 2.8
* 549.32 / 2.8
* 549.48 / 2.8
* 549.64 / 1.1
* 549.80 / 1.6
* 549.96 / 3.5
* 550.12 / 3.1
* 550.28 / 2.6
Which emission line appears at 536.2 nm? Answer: C IV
